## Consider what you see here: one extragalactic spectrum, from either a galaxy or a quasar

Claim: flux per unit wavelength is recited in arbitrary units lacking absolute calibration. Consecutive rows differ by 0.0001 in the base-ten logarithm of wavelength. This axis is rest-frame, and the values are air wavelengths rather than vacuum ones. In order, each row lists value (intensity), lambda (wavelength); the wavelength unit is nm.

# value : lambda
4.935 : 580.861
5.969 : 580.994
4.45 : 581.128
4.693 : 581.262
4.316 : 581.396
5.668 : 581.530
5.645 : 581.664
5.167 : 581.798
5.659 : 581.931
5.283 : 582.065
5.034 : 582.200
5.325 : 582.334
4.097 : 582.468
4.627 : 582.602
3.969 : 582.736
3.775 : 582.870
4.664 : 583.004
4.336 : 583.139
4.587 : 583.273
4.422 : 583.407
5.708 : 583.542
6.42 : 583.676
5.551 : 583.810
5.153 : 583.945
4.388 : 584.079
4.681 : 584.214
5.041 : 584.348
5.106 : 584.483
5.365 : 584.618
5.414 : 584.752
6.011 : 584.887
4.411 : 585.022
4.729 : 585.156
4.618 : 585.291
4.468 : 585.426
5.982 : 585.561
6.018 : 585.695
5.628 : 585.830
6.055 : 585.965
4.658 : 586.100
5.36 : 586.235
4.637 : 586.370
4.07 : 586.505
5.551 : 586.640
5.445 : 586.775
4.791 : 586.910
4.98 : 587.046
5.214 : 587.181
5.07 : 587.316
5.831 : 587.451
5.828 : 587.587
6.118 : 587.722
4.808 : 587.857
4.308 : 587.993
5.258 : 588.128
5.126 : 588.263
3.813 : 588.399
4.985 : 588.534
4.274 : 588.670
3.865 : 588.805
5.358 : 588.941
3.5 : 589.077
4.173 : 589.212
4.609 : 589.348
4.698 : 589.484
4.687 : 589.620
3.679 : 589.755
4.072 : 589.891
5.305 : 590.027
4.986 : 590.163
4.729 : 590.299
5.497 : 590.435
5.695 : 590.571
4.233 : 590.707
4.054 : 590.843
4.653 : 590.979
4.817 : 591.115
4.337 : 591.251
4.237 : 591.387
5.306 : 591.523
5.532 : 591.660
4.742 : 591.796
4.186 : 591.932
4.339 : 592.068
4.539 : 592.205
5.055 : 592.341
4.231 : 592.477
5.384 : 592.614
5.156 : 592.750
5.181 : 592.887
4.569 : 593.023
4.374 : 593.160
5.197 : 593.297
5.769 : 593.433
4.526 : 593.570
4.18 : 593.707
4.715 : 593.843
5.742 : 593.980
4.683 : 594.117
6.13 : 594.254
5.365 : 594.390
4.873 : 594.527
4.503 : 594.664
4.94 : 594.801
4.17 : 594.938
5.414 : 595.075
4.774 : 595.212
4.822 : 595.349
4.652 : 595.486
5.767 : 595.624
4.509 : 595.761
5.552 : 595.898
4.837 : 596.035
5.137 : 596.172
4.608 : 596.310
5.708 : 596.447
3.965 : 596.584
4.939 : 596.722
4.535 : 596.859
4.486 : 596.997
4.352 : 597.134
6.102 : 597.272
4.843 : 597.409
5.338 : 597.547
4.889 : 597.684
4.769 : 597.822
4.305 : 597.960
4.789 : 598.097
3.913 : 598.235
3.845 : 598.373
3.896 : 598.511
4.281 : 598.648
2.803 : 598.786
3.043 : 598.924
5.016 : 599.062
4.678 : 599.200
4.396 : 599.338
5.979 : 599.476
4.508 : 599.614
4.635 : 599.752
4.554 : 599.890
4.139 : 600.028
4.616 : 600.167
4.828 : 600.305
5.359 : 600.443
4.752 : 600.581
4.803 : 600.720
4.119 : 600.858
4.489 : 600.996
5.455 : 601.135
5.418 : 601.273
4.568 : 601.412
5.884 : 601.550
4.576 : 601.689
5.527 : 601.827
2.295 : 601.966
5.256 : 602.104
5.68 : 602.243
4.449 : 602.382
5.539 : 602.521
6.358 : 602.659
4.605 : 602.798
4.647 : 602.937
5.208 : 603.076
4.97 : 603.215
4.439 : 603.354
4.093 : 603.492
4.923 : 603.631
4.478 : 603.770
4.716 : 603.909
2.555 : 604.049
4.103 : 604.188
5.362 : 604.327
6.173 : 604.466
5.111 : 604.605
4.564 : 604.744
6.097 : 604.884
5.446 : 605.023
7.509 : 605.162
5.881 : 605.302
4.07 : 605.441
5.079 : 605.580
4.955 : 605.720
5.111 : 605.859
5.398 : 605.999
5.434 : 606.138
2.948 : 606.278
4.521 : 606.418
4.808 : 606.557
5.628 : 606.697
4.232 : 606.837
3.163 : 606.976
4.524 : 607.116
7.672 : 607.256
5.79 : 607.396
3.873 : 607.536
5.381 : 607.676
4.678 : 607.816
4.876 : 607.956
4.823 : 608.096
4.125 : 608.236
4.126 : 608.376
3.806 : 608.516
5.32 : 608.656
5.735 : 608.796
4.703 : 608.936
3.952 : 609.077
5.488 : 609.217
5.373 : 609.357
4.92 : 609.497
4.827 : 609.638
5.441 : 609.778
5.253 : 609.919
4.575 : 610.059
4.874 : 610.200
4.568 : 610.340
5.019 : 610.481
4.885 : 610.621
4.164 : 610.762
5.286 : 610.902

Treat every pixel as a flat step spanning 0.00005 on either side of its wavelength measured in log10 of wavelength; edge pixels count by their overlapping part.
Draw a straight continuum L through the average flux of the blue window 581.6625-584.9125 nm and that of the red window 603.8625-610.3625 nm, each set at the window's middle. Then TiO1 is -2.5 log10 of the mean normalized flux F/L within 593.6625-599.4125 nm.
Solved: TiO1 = 0.053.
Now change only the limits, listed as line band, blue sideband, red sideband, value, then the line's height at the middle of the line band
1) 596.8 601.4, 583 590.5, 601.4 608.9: 0.07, 4.93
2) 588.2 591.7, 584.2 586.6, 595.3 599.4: 0.07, 4.94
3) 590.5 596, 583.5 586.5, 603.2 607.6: 0.05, 5.1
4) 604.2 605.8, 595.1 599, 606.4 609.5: -0.13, 4.79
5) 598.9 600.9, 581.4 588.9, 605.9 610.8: 0.05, 4.9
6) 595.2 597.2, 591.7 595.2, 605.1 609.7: 0.01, 4.89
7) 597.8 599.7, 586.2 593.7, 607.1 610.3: 0.14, 4.88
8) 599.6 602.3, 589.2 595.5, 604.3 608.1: 0.05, 5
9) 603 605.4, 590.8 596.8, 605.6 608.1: -0.03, 4.88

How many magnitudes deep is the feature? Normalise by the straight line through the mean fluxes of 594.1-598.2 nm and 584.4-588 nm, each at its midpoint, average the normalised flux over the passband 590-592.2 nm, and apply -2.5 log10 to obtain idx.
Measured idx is 0.07 mag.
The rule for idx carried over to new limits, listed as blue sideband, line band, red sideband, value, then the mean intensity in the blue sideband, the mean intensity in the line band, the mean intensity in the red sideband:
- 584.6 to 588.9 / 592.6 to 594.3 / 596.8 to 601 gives -0.05 mag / 5.08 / 5.02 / 4.55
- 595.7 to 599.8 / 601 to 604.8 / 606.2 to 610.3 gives -0.03 mag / 4.62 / 4.84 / 4.81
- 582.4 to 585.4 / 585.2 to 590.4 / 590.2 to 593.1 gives -0.02 mag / 4.86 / 4.91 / 4.79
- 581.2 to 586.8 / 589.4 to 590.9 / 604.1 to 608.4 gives 0.07 mag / 5.04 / 4.7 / 5.01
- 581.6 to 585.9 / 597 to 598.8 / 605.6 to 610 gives 0.10 mag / 5.04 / 4.52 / 4.87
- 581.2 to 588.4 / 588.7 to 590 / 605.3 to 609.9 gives 0.16 mag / 5.07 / 4.32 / 4.86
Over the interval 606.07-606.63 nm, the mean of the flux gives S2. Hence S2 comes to 4.43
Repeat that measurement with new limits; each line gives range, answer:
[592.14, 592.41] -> 4.81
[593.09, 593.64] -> 4.96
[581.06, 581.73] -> 4.95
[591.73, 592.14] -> 4.42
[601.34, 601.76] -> 5.01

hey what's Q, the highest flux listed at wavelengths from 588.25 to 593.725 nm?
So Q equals 5.769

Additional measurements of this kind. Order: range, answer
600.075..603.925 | 6.358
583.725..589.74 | 6.118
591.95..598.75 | 6.13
